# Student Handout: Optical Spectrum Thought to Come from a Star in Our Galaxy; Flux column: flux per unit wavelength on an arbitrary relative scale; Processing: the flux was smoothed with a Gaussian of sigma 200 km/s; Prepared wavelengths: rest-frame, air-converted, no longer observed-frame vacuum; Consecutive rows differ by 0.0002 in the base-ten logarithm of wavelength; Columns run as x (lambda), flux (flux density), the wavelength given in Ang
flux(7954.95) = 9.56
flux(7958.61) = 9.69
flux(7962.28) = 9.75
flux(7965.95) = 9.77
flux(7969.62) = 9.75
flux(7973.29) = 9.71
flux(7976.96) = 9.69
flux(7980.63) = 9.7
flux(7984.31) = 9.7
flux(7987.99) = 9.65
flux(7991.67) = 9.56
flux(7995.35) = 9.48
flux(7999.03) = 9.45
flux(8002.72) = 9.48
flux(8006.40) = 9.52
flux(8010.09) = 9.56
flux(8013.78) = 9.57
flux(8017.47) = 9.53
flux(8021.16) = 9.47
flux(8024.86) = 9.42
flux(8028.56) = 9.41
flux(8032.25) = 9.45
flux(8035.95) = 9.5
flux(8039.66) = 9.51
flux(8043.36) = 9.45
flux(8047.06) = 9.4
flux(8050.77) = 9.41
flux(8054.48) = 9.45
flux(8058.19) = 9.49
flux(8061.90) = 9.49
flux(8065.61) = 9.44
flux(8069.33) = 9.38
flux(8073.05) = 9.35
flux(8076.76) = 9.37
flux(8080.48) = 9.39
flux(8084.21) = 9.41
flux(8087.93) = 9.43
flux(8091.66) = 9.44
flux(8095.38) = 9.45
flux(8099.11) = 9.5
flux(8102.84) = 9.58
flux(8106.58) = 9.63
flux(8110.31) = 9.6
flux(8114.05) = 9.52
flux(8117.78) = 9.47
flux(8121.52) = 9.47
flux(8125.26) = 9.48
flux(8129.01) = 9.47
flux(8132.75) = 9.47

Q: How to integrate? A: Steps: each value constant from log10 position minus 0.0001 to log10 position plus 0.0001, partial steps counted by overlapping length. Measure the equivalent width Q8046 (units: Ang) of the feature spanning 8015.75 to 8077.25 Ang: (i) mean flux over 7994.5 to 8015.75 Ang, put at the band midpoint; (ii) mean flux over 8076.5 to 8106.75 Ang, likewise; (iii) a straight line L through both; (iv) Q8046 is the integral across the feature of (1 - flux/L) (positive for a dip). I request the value 0.3 Ang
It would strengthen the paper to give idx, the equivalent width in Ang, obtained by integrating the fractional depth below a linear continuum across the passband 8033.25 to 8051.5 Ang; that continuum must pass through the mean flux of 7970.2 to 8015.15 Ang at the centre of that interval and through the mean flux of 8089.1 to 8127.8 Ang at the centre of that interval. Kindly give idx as 0.2 Ang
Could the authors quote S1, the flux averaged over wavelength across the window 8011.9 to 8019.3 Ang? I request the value 9.55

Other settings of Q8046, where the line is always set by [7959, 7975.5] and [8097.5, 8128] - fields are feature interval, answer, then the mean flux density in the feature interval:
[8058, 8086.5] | 0.5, 9.41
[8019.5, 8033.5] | 0.3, 9.44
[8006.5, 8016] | 0.1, 9.55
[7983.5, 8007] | 0.4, 9.54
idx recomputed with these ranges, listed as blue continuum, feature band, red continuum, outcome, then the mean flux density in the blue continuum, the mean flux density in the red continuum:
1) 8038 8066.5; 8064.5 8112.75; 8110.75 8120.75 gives 0.1 Ang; 9.46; 9.51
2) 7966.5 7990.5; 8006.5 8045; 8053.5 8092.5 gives 0.3 Ang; 9.7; 9.42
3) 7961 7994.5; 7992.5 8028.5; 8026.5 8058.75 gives 0.3 Ang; 9.69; 9.45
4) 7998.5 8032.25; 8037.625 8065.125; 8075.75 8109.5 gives 0.1 Ang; 9.49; 9.47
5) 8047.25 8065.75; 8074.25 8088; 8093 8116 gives 0.2 Ang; 9.45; 9.55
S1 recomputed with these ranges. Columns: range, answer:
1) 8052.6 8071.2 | 9.45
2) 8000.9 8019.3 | 9.53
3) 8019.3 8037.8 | 9.45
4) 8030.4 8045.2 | 9.48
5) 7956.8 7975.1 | 9.73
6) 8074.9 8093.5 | 9.41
